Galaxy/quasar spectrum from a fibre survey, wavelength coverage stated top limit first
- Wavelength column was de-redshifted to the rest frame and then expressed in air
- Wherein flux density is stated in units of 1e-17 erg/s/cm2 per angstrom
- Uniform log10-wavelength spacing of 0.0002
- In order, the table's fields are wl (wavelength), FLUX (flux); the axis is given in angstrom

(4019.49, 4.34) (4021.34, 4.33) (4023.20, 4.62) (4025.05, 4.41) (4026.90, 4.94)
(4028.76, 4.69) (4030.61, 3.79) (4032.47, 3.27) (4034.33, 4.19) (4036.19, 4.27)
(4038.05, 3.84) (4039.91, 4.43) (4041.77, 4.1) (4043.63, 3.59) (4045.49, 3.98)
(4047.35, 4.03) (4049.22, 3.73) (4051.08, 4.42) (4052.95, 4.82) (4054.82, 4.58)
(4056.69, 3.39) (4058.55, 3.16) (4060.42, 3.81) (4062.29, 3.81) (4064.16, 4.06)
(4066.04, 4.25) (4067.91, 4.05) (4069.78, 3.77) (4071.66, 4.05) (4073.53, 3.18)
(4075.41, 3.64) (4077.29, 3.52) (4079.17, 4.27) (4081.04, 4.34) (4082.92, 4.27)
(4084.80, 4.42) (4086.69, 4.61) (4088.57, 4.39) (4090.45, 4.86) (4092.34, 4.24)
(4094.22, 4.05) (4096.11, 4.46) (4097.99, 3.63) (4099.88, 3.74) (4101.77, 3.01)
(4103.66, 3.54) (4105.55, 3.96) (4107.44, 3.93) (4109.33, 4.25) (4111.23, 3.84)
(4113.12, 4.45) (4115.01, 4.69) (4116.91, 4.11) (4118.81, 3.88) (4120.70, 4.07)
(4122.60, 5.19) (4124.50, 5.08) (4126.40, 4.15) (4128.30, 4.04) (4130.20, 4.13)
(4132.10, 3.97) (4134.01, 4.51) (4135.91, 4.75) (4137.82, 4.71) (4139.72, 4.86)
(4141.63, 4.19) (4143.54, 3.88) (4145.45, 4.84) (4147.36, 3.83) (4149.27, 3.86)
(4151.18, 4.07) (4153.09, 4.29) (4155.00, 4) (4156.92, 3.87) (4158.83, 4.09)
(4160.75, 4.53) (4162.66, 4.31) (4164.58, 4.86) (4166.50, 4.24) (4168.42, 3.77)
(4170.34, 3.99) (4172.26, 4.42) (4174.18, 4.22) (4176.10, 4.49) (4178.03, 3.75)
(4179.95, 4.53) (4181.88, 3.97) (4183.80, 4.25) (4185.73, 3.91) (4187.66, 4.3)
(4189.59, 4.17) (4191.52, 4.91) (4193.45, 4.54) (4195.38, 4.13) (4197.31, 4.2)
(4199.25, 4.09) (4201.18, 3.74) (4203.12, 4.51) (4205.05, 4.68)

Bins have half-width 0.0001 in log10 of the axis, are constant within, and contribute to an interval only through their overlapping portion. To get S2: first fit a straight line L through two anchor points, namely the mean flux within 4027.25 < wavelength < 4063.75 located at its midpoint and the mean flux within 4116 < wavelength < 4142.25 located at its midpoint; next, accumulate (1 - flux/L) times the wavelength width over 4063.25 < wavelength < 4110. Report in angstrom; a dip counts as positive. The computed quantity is 2.1 angstrom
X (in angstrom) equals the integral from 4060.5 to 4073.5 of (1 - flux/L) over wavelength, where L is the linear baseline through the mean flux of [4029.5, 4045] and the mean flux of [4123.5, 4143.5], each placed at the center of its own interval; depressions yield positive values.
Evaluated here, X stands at 0.51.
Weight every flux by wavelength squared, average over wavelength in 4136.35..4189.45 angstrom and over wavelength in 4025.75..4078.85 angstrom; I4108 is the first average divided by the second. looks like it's 1.12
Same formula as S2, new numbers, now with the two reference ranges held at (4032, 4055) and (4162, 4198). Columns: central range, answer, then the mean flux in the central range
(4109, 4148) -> -1.49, 4.36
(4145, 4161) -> 0.43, 4.12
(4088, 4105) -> 0.73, 3.98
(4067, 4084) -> 0.95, 3.9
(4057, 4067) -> 0.79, 3.79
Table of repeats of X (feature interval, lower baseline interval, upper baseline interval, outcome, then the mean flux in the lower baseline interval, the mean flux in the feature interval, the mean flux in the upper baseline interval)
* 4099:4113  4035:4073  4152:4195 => 1.1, 4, 3.79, 4.24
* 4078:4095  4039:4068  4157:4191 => -1.3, 4.01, 4.38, 4.22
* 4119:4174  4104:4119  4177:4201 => -1.7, 4.13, 4.3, 4.21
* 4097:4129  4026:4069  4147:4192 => 0.3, 4.05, 4.09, 4.19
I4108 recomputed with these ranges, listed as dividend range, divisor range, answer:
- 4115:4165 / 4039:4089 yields 1.11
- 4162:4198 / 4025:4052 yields 1.11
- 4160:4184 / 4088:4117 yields 1.08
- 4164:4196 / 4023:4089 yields 1.11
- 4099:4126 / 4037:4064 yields 1.07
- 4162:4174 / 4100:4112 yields 1.17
